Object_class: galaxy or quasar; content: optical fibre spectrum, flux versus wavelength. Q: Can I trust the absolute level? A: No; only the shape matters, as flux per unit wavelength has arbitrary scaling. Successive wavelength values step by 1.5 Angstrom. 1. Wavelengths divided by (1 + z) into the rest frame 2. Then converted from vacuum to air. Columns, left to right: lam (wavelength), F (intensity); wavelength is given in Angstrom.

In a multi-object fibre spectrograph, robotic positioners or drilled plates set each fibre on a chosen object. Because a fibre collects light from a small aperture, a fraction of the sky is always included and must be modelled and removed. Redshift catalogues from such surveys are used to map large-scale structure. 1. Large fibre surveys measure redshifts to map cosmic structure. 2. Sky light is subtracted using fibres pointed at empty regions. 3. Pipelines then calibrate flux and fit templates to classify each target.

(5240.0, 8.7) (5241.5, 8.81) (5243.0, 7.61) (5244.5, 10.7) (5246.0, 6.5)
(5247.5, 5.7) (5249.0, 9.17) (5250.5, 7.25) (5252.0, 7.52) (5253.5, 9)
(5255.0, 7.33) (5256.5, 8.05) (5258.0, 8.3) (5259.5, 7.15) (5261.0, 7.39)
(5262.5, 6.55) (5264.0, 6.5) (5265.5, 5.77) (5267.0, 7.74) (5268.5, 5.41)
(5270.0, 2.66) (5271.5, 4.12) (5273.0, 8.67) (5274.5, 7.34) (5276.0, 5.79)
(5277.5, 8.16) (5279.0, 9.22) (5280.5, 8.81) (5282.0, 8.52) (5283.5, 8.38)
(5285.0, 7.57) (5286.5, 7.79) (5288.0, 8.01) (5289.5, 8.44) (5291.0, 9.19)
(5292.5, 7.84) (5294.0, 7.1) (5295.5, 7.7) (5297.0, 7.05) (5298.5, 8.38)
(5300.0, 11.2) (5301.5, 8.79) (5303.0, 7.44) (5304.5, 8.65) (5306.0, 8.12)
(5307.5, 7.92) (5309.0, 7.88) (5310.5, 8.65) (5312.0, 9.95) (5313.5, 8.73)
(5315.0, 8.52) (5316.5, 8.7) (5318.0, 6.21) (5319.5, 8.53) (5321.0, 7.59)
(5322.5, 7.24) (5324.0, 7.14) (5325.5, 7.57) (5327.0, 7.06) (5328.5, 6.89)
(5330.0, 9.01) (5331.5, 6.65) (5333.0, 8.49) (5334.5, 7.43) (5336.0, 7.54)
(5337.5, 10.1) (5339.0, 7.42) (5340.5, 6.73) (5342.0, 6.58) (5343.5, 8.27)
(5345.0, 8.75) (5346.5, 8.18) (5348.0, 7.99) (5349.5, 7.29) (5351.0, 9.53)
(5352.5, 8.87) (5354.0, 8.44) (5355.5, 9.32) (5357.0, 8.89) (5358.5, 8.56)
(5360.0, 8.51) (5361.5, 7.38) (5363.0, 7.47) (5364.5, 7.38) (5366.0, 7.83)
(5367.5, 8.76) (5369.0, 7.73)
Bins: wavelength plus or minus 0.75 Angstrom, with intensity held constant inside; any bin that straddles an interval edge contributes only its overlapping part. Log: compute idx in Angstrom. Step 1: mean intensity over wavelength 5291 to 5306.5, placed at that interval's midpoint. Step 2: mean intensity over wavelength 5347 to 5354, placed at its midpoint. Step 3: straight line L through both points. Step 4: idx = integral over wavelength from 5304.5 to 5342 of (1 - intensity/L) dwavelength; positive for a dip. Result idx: 1.9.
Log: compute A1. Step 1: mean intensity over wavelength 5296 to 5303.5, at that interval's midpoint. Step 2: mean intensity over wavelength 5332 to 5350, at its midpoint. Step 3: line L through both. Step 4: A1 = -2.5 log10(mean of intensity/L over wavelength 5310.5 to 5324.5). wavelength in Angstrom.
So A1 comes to 0.02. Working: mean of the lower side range 8.58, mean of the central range 8.12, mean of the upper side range 7.89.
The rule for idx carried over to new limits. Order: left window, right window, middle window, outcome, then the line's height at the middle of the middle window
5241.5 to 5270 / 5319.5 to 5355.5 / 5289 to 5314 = -2.5 Angstrom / 7.65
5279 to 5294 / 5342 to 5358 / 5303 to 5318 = -0.1 Angstrom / 8.34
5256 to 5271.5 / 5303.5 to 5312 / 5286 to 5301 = -1.1 Angstrom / 7.74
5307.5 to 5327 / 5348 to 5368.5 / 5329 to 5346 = 0.5 Angstrom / 8.16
